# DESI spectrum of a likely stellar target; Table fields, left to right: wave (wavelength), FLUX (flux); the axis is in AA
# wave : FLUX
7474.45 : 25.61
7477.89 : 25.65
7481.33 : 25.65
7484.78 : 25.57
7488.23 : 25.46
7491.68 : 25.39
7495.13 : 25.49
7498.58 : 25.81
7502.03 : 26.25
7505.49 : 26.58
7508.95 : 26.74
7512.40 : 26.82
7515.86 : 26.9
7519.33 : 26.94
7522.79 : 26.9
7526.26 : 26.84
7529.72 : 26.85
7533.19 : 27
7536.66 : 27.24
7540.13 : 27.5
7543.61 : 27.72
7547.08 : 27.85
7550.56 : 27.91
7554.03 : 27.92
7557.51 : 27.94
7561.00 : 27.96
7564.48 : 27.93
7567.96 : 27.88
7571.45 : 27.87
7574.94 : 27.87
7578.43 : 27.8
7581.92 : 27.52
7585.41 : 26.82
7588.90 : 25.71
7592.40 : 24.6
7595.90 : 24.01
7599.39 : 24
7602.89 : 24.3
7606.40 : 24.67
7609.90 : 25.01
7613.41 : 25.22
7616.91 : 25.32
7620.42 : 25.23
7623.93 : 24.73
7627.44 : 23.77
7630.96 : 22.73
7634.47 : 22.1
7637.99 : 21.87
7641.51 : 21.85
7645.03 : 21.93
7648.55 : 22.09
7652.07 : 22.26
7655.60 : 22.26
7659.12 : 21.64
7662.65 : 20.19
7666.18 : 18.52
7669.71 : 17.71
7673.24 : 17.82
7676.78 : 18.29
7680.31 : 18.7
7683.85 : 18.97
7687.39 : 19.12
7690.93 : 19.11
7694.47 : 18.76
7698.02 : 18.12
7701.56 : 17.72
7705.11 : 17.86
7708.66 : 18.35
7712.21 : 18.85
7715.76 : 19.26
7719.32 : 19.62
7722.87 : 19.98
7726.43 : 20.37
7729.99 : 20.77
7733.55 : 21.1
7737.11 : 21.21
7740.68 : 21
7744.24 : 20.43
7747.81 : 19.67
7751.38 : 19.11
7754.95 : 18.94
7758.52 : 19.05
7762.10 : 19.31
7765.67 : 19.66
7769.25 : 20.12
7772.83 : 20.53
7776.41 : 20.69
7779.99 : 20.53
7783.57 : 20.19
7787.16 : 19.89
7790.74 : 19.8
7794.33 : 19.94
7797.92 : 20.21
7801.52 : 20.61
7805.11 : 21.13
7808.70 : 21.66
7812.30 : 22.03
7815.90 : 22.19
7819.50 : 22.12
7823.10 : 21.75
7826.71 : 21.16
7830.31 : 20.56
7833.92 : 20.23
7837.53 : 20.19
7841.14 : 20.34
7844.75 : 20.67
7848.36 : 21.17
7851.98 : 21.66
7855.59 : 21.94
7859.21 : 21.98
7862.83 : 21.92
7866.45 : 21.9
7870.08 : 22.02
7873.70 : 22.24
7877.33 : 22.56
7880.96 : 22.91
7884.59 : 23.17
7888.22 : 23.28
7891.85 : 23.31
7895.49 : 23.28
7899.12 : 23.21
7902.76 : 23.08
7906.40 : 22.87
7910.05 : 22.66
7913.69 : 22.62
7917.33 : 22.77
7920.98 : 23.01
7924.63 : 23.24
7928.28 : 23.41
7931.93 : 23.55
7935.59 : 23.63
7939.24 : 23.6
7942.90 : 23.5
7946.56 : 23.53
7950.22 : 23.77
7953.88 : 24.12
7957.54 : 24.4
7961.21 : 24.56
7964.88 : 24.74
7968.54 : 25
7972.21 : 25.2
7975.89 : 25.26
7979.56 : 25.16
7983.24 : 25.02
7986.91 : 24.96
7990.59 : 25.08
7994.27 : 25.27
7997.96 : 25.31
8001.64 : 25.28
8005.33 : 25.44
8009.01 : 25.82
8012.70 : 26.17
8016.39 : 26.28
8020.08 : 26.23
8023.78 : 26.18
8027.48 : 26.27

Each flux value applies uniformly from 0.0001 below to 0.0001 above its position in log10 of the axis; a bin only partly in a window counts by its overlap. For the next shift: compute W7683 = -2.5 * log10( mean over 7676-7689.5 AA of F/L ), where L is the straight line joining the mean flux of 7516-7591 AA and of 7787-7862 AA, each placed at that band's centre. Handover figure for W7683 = 0.28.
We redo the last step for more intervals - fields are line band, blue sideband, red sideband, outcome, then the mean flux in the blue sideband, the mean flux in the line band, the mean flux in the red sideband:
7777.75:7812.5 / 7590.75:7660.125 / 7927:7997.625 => 0.17 mag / 23.5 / 20.5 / 24.4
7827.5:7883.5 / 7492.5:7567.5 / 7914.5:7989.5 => 0.15 mag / 27.1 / 21.5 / 24.1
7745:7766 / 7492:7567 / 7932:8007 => 0.31 mag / 27.1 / 19.3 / 24.6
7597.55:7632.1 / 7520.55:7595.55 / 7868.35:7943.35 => 0.09 mag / 27.3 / 24.5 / 23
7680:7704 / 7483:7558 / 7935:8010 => 0.36 mag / 26.8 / 18.6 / 24.7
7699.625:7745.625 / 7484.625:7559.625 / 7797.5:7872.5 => 0.18 mag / 26.8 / 19.7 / 21.3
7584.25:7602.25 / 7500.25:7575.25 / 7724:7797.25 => 0.03 mag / 27.3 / 24.9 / 20.1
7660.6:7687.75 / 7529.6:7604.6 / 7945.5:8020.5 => 0.38 mag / 26.9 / 18.7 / 25.1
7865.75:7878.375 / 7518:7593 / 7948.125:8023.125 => 0.16 mag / 27.3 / 22.2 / 25.2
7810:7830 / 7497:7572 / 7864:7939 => 0.10 mag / 27.2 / 21.7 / 22.9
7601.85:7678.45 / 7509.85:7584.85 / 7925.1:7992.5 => 0.20 mag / 27.5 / 22.2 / 24.3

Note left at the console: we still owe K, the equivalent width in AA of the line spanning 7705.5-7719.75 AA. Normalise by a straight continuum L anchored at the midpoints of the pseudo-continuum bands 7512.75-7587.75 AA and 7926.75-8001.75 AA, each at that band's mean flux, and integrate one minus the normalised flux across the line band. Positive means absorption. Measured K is 4.0 AA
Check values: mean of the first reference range 27.5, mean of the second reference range 24.5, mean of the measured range 18.8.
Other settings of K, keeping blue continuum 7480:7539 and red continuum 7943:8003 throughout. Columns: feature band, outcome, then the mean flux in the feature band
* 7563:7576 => -0.8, 27.9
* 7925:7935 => 0.6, 23.5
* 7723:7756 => 6.8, 20.3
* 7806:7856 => 8.0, 21.2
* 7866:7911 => 4.0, 22.8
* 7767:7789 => 4.4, 20.3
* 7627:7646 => 2.7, 22.3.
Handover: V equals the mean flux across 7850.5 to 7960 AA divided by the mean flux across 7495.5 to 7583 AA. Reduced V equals 0.8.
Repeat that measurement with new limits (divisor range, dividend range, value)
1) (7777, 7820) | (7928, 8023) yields 1.19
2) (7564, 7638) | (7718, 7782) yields 0.79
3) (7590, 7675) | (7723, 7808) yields 0.89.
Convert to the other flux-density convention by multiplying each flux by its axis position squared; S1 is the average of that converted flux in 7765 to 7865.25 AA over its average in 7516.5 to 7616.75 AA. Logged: 0.8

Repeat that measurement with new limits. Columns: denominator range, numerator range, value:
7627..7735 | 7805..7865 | 1.11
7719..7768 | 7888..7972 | 1.23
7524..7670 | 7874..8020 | 1.06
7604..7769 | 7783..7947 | 1.12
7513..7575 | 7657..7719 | 0.71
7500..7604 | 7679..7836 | 0.79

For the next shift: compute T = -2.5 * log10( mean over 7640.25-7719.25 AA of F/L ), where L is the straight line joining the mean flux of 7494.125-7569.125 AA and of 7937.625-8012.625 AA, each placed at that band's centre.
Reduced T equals 0.33 mag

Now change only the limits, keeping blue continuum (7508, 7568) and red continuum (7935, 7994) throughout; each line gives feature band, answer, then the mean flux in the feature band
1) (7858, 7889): 0.12 mag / 22.4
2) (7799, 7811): 0.21 mag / 21.1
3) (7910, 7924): 0.09 mag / 22.8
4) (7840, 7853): 0.21 mag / 21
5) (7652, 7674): 0.31 mag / 20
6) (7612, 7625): 0.07 mag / 25.2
